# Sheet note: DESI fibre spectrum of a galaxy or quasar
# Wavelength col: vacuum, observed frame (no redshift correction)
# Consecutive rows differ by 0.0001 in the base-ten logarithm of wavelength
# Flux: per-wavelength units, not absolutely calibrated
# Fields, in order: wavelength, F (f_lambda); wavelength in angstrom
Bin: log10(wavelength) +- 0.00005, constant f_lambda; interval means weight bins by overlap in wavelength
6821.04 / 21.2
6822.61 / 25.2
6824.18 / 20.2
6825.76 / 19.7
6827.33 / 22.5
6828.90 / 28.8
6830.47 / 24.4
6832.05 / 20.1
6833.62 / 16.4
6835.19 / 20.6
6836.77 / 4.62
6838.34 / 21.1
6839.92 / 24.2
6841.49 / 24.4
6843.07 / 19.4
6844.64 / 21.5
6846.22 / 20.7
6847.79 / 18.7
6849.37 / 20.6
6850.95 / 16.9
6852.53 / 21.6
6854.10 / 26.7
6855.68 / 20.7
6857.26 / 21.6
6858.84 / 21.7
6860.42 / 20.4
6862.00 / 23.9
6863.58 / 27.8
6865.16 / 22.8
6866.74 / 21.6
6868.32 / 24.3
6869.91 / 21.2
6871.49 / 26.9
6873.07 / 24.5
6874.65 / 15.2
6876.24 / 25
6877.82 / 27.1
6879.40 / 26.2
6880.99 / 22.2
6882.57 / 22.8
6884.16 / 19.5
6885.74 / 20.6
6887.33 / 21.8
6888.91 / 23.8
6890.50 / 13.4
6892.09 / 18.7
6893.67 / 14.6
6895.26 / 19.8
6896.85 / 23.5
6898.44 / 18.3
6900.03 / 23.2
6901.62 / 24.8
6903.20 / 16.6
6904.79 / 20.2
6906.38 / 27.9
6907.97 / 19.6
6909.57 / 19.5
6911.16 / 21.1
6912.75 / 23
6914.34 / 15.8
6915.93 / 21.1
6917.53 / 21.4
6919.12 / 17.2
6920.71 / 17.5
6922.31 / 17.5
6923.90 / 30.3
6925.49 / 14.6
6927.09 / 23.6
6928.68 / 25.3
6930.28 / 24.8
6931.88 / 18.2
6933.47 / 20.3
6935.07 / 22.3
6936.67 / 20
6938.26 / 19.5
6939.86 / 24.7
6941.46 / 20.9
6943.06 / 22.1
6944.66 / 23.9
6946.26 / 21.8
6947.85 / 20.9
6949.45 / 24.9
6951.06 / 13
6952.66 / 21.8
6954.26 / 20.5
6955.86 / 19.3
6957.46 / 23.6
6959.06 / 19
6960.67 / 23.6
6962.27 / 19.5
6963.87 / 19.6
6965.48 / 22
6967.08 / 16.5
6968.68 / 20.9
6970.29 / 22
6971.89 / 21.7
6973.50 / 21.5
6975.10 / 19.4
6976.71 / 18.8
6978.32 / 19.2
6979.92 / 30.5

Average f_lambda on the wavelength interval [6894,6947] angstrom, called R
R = 21.2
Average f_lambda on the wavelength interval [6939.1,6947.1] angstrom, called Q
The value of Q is 22.7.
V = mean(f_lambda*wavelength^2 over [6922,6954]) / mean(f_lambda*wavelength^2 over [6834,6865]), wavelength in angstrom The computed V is 1.1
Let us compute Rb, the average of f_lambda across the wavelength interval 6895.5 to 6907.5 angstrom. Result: 21.9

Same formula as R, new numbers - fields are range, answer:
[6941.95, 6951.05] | 21.8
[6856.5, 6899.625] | 21.8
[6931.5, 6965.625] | 21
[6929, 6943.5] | 21.5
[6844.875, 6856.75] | 20.9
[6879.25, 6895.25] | 20.1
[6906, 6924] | 20.5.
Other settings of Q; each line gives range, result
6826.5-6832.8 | 23.9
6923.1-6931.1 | 23.7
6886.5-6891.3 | 19.7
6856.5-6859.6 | 21.6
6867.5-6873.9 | 24.2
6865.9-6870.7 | 22.3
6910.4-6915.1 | 20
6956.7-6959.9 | 21.3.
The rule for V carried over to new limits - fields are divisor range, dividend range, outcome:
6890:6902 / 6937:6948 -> 1.14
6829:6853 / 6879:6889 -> 1.13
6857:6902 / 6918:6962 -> 0.98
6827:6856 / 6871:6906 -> 1.04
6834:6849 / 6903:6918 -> 1.09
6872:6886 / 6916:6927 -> 0.89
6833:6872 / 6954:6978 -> 1.00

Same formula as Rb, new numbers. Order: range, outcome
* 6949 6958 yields 20.2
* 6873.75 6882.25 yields 23.1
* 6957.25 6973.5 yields 20.8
